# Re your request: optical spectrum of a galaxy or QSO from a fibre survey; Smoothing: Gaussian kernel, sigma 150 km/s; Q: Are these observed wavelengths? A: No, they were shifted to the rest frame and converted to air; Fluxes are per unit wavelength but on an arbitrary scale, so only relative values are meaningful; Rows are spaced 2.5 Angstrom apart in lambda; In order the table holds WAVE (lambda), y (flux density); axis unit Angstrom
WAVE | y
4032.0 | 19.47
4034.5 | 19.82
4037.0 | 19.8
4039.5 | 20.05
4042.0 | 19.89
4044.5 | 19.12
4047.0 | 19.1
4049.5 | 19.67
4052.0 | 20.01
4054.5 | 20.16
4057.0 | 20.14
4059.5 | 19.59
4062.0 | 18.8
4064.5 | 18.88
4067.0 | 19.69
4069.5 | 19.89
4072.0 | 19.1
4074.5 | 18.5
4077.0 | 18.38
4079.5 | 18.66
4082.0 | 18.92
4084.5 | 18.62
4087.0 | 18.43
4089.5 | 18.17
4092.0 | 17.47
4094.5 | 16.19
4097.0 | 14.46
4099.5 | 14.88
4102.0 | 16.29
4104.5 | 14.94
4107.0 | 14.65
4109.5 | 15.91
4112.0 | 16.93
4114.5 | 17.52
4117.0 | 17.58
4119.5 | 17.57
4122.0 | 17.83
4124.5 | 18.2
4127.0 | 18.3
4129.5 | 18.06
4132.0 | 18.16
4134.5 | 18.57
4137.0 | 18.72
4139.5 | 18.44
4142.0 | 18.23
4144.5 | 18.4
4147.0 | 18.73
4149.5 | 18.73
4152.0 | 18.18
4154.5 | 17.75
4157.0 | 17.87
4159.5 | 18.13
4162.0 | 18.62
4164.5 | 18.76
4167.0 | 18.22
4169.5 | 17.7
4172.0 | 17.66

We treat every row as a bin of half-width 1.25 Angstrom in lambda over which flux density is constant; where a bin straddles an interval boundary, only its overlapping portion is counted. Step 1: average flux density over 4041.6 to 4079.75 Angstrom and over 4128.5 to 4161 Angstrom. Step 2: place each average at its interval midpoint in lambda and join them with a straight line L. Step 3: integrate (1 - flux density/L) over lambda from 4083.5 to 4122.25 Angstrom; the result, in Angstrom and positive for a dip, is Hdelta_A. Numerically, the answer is 4.4 Angstrom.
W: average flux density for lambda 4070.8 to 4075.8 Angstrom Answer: 18.8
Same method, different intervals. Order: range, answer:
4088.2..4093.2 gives 17.8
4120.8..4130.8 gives 18.1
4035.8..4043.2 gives 19.9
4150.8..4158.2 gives 17.9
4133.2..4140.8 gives 18.6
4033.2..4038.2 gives 19.8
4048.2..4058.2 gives 20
